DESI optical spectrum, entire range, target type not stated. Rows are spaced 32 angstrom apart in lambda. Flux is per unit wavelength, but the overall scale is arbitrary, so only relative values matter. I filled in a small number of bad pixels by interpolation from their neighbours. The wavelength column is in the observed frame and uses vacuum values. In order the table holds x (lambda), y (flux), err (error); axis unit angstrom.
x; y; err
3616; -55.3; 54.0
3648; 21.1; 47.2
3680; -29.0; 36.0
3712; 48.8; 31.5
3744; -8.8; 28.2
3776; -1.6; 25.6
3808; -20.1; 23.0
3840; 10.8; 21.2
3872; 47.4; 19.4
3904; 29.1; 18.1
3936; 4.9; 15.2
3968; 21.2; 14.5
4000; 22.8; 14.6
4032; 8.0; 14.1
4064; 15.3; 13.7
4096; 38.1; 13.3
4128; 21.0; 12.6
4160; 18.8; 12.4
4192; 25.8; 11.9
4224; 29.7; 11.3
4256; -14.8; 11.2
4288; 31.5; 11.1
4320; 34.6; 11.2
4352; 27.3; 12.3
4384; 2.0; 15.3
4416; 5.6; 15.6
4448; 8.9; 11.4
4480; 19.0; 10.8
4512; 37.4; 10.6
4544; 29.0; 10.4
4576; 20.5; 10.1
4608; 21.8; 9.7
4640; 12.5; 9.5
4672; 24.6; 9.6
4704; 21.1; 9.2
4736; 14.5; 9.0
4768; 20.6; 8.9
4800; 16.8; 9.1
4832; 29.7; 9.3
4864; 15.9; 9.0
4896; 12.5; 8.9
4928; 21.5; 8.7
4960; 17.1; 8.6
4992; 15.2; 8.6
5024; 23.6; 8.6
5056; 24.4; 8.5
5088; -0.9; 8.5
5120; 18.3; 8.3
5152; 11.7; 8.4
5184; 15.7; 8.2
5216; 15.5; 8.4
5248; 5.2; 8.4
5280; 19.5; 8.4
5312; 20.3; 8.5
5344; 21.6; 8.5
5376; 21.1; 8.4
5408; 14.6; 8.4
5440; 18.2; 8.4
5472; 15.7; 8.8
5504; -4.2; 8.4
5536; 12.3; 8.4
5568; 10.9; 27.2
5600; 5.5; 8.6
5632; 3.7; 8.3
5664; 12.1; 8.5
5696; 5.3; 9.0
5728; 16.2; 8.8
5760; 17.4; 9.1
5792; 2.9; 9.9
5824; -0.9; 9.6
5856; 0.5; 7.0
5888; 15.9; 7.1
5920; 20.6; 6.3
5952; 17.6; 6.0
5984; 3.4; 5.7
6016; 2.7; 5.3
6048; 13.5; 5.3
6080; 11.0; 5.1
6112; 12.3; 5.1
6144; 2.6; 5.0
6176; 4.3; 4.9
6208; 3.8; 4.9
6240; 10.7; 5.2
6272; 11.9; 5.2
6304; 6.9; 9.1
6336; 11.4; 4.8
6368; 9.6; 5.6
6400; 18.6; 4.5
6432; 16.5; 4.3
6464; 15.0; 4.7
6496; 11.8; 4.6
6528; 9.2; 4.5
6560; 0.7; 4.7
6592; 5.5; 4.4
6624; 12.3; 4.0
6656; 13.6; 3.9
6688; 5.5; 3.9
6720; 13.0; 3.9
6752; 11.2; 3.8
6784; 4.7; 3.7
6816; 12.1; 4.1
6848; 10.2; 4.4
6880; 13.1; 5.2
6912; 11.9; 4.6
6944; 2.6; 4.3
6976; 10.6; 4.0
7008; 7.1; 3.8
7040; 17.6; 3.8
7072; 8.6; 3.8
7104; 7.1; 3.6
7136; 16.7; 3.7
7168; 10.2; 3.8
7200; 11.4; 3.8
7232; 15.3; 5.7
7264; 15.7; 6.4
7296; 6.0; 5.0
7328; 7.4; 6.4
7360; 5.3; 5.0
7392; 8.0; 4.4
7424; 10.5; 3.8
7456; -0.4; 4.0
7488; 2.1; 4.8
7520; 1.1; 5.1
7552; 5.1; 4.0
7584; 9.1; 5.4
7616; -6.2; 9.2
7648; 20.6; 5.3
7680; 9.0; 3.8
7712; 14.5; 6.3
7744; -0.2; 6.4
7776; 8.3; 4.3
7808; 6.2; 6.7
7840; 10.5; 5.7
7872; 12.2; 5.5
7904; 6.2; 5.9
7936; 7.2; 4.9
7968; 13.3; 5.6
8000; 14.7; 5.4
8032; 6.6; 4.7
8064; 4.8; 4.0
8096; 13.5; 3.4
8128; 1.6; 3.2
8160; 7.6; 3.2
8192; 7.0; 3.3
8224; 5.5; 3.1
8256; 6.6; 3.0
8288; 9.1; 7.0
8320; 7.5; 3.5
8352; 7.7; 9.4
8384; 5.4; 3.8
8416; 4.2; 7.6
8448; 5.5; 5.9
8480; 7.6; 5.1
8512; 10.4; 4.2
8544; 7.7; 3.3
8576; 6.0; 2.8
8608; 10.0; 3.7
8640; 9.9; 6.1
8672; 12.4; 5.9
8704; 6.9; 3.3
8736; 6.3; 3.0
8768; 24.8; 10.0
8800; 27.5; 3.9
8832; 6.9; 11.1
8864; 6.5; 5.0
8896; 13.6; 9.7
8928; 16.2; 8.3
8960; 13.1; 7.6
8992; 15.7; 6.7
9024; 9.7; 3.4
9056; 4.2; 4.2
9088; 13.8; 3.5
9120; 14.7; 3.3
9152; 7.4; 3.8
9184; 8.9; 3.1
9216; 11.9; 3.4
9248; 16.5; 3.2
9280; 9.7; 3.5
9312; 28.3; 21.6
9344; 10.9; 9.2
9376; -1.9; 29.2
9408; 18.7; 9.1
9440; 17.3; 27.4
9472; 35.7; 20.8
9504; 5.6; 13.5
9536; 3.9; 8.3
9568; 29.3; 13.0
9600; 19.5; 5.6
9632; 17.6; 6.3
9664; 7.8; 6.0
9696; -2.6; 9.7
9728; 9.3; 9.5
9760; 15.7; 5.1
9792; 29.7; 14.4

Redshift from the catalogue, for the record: 1.36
